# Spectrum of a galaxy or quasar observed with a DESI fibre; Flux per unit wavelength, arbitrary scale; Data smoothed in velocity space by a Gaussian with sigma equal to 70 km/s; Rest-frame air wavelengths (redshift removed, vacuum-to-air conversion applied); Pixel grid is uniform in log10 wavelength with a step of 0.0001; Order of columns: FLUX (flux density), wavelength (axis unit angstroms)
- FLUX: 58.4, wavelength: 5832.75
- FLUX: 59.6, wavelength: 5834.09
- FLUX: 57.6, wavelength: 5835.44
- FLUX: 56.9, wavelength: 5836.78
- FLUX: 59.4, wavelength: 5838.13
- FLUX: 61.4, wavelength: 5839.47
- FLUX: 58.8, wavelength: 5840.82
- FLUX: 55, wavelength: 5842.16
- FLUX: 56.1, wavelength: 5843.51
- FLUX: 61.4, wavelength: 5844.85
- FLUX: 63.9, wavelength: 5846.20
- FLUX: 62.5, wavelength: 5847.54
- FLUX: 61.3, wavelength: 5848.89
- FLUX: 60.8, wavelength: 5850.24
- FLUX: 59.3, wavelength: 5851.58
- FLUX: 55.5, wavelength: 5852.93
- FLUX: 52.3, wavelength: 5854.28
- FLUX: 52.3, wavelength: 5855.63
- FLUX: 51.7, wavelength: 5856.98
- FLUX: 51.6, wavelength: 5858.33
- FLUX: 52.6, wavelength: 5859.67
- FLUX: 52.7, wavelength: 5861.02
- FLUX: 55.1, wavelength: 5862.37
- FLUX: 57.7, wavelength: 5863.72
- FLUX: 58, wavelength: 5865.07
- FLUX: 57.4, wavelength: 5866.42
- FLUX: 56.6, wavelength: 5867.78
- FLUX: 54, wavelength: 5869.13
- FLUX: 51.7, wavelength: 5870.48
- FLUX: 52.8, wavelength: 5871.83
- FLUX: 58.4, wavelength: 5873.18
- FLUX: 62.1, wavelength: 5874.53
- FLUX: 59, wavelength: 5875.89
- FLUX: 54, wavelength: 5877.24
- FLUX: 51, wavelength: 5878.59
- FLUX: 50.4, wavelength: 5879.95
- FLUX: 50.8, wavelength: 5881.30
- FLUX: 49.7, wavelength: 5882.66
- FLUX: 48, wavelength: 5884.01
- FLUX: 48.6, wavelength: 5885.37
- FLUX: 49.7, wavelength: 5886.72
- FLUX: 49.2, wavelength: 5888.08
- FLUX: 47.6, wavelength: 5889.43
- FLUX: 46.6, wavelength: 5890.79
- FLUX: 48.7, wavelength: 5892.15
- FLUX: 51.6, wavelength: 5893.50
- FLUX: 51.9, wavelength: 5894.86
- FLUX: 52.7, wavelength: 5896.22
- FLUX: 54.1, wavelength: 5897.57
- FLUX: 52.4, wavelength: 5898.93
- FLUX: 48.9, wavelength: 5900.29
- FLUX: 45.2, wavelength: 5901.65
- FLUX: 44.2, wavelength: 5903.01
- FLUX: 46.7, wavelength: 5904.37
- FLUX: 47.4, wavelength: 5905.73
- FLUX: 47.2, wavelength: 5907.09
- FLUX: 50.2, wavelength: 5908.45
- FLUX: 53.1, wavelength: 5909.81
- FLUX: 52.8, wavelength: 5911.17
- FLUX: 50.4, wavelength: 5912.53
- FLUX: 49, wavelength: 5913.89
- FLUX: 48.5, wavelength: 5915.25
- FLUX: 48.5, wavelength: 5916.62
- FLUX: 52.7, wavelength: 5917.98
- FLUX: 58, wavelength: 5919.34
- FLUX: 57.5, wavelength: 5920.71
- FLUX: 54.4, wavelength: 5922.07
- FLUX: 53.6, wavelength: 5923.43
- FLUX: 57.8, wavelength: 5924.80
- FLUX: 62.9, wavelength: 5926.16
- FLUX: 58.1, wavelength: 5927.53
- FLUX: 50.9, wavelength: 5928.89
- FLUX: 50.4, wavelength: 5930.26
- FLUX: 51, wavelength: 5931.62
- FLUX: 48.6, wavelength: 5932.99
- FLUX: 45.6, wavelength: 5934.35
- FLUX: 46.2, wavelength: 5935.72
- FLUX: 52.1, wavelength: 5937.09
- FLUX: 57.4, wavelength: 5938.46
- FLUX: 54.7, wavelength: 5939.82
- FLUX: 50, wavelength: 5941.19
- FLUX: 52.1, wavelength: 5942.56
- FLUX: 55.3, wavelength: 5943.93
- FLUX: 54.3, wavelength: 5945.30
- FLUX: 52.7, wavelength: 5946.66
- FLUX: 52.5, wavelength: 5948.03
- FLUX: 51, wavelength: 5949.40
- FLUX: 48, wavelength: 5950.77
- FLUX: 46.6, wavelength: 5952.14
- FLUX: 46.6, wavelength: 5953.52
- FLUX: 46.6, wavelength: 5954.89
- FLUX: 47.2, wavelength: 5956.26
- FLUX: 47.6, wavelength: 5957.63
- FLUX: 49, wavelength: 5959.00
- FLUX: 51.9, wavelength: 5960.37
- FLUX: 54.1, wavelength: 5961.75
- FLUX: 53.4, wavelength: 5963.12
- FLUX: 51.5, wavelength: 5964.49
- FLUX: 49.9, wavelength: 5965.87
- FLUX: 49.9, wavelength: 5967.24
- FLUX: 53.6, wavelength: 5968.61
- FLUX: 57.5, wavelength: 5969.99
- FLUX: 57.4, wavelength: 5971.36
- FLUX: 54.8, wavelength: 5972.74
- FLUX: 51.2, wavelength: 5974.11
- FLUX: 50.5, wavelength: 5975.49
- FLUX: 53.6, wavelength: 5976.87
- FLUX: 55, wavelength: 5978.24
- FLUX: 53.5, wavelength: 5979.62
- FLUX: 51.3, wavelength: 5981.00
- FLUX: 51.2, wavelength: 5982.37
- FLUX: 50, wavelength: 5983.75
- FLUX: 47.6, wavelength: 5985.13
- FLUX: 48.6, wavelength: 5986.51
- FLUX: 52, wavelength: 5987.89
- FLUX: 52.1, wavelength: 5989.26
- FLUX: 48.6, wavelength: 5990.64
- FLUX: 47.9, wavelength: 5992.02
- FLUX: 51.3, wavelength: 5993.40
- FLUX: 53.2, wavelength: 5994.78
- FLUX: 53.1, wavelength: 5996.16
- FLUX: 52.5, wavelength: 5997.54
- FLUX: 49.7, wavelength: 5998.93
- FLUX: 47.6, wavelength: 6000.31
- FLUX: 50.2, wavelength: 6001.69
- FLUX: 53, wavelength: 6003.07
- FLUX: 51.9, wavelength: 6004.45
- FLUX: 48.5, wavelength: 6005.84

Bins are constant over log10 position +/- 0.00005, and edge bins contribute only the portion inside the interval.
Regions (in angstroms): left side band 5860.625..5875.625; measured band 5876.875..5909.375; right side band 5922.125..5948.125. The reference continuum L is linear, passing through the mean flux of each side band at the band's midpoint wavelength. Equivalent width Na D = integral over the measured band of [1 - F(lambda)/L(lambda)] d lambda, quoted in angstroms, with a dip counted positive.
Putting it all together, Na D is 3.3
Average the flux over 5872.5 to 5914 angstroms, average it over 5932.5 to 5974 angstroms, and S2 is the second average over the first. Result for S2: 1.01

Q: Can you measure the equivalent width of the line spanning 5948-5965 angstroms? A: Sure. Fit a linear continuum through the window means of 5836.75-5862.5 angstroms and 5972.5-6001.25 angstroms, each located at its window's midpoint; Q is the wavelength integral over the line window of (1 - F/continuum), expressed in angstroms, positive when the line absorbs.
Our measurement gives 0.9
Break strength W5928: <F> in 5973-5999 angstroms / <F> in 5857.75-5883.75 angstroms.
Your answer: 0.9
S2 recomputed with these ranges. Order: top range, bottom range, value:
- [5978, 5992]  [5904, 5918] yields 1.02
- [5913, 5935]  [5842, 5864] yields 0.94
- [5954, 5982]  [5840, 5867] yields 0.91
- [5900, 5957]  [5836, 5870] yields 0.90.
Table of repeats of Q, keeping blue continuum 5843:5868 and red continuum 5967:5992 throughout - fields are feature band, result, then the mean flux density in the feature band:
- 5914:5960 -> 1.7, 51.7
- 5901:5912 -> 1.3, 48.4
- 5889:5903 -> 1.4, 49.7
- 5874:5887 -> 0.8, 52.3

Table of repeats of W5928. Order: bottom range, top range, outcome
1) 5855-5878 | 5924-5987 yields 0.94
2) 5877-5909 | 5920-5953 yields 1.07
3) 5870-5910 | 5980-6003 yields 1.00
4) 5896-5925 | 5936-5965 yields 1.00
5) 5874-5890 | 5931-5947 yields 1.00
